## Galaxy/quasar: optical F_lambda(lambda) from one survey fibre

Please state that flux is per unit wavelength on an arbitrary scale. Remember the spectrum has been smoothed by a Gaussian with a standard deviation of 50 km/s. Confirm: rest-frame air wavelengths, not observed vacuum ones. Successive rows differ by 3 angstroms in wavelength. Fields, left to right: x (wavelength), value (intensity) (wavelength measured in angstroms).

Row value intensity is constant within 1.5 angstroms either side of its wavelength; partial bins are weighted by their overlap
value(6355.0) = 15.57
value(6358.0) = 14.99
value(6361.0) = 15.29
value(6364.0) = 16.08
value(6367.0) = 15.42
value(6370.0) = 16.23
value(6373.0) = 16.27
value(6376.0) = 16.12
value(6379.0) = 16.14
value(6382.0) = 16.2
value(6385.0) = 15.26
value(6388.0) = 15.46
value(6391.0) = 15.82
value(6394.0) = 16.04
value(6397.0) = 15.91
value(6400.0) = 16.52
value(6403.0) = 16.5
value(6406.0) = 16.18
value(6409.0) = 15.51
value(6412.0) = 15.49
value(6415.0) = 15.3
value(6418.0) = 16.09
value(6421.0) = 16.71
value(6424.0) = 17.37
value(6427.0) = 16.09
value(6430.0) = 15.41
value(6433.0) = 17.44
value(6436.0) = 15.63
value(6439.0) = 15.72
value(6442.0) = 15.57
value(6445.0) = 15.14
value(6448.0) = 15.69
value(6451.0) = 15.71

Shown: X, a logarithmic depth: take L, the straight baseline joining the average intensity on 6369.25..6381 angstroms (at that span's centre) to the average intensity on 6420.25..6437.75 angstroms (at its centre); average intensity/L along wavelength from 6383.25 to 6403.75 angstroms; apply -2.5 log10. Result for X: 0.02 mag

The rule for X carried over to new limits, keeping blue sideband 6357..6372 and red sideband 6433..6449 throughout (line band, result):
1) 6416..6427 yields -0.06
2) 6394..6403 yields -0.04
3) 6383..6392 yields 0.01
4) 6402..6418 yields -0.01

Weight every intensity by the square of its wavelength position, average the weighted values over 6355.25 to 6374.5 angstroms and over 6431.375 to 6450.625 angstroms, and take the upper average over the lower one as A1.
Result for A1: 1.0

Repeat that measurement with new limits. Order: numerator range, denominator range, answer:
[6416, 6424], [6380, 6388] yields 1.06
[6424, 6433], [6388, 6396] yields 1.04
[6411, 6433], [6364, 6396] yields 1.03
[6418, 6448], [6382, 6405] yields 1.02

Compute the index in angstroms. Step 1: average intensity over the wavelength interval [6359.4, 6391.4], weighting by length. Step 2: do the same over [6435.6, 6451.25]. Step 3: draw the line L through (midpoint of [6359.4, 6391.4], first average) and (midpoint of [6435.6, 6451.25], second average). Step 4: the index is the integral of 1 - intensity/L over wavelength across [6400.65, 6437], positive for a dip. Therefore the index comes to -1.2 angstroms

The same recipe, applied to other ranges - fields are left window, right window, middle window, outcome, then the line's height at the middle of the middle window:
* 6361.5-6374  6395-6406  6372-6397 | 0.3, 16.1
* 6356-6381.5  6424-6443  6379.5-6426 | -0.2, 16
